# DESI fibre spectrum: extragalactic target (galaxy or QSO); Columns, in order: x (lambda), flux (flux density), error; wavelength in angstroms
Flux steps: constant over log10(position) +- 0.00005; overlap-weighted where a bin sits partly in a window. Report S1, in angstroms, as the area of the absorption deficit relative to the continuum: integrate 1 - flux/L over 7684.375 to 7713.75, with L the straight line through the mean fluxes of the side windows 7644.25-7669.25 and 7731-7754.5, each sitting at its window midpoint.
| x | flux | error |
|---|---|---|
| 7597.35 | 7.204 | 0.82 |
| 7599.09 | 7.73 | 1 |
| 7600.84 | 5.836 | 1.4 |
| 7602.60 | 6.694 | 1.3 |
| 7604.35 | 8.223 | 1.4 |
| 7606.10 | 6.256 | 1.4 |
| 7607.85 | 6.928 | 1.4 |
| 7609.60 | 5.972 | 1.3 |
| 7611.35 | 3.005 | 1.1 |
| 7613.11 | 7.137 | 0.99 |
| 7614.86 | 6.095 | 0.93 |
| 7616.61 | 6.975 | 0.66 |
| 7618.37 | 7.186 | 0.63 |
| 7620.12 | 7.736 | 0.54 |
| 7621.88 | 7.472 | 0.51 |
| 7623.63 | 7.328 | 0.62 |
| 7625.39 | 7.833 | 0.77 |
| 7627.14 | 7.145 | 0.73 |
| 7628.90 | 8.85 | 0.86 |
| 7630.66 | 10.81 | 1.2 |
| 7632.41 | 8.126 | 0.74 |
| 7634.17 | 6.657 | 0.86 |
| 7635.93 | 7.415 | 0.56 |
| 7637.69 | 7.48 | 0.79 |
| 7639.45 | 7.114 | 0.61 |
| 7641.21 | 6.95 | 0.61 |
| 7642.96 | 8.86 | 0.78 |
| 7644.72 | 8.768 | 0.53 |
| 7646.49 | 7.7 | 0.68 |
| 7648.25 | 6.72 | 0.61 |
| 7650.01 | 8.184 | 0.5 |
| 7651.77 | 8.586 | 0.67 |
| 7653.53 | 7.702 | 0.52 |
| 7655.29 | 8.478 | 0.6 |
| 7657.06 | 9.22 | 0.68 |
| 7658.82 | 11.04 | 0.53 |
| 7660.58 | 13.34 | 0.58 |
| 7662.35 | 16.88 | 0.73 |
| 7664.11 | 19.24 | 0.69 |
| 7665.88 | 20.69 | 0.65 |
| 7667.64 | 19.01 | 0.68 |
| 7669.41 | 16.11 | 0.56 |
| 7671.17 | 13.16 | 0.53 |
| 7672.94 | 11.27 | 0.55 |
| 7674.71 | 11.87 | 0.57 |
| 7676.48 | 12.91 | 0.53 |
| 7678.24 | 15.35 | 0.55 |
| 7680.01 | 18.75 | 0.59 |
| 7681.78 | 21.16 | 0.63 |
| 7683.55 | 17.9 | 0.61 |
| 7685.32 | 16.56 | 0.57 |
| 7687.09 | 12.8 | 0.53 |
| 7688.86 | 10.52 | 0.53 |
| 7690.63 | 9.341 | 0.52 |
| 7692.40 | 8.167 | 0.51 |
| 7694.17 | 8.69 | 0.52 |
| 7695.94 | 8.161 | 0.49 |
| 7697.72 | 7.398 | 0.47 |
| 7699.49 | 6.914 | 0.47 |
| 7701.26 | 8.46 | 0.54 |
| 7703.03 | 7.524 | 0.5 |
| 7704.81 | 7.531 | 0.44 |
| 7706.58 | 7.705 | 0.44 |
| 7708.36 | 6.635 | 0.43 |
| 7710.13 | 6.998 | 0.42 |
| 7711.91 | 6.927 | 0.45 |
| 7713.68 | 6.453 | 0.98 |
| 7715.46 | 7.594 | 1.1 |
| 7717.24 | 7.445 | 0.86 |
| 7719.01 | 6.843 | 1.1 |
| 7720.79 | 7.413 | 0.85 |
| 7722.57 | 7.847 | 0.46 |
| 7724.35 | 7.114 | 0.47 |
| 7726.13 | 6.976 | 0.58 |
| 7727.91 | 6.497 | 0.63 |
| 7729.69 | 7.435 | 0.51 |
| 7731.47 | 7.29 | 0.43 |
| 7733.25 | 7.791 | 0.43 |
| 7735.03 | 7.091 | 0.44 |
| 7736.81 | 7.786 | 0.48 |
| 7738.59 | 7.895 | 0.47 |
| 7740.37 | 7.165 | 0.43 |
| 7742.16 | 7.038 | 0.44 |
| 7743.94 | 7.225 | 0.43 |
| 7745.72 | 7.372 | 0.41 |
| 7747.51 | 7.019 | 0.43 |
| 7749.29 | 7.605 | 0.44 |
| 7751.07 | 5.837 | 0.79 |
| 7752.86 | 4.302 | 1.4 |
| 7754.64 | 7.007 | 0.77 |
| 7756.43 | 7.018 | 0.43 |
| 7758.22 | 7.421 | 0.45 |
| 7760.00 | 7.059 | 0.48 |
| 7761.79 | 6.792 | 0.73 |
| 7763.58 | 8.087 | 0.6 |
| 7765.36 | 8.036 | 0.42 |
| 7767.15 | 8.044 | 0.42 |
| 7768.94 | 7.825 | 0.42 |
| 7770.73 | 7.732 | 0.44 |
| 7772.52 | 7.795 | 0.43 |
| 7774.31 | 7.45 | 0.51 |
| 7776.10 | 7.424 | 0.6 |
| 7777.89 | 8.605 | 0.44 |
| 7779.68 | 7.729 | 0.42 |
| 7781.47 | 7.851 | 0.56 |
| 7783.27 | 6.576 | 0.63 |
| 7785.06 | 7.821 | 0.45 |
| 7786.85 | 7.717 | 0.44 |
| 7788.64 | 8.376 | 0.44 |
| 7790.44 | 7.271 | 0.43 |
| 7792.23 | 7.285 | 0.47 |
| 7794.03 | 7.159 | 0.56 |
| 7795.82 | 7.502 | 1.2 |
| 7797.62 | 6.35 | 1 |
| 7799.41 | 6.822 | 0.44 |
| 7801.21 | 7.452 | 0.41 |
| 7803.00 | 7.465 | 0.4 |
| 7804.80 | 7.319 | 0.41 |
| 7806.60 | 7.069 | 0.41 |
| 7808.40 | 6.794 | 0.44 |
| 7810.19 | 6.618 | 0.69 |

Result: 2.8 angstroms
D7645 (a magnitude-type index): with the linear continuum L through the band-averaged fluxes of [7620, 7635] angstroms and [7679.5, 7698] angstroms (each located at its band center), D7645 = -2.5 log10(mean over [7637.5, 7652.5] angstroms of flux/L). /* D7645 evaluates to 0.19 mag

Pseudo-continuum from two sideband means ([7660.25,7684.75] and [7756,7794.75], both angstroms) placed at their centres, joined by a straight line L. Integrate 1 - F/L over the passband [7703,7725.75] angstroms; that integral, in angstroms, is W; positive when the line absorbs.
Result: 9.9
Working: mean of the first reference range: 16.3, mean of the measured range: 7.21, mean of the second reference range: 7.6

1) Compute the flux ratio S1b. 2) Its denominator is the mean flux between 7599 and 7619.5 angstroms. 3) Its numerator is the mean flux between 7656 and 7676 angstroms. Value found 2.26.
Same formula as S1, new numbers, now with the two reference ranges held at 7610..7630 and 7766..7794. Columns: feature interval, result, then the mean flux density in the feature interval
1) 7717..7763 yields 2.6 angstroms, 7.09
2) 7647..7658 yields -1.6 angstroms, 8.15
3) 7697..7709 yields -0.2 angstroms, 7.47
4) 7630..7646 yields -2.0 angstroms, 7.97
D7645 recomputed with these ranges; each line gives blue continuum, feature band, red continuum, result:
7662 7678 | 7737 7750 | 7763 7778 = 0.33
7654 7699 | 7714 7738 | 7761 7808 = 0.41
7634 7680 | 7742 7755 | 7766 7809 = 0.29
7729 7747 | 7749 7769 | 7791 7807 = 0.04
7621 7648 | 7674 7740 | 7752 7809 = -0.22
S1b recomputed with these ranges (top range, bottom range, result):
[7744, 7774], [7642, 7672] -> 0.60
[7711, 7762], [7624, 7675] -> 0.68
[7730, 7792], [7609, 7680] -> 0.74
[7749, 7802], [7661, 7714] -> 0.61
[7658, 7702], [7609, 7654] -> 1.80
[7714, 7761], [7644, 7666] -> 0.65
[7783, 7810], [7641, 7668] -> 0.64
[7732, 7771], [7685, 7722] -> 0.88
